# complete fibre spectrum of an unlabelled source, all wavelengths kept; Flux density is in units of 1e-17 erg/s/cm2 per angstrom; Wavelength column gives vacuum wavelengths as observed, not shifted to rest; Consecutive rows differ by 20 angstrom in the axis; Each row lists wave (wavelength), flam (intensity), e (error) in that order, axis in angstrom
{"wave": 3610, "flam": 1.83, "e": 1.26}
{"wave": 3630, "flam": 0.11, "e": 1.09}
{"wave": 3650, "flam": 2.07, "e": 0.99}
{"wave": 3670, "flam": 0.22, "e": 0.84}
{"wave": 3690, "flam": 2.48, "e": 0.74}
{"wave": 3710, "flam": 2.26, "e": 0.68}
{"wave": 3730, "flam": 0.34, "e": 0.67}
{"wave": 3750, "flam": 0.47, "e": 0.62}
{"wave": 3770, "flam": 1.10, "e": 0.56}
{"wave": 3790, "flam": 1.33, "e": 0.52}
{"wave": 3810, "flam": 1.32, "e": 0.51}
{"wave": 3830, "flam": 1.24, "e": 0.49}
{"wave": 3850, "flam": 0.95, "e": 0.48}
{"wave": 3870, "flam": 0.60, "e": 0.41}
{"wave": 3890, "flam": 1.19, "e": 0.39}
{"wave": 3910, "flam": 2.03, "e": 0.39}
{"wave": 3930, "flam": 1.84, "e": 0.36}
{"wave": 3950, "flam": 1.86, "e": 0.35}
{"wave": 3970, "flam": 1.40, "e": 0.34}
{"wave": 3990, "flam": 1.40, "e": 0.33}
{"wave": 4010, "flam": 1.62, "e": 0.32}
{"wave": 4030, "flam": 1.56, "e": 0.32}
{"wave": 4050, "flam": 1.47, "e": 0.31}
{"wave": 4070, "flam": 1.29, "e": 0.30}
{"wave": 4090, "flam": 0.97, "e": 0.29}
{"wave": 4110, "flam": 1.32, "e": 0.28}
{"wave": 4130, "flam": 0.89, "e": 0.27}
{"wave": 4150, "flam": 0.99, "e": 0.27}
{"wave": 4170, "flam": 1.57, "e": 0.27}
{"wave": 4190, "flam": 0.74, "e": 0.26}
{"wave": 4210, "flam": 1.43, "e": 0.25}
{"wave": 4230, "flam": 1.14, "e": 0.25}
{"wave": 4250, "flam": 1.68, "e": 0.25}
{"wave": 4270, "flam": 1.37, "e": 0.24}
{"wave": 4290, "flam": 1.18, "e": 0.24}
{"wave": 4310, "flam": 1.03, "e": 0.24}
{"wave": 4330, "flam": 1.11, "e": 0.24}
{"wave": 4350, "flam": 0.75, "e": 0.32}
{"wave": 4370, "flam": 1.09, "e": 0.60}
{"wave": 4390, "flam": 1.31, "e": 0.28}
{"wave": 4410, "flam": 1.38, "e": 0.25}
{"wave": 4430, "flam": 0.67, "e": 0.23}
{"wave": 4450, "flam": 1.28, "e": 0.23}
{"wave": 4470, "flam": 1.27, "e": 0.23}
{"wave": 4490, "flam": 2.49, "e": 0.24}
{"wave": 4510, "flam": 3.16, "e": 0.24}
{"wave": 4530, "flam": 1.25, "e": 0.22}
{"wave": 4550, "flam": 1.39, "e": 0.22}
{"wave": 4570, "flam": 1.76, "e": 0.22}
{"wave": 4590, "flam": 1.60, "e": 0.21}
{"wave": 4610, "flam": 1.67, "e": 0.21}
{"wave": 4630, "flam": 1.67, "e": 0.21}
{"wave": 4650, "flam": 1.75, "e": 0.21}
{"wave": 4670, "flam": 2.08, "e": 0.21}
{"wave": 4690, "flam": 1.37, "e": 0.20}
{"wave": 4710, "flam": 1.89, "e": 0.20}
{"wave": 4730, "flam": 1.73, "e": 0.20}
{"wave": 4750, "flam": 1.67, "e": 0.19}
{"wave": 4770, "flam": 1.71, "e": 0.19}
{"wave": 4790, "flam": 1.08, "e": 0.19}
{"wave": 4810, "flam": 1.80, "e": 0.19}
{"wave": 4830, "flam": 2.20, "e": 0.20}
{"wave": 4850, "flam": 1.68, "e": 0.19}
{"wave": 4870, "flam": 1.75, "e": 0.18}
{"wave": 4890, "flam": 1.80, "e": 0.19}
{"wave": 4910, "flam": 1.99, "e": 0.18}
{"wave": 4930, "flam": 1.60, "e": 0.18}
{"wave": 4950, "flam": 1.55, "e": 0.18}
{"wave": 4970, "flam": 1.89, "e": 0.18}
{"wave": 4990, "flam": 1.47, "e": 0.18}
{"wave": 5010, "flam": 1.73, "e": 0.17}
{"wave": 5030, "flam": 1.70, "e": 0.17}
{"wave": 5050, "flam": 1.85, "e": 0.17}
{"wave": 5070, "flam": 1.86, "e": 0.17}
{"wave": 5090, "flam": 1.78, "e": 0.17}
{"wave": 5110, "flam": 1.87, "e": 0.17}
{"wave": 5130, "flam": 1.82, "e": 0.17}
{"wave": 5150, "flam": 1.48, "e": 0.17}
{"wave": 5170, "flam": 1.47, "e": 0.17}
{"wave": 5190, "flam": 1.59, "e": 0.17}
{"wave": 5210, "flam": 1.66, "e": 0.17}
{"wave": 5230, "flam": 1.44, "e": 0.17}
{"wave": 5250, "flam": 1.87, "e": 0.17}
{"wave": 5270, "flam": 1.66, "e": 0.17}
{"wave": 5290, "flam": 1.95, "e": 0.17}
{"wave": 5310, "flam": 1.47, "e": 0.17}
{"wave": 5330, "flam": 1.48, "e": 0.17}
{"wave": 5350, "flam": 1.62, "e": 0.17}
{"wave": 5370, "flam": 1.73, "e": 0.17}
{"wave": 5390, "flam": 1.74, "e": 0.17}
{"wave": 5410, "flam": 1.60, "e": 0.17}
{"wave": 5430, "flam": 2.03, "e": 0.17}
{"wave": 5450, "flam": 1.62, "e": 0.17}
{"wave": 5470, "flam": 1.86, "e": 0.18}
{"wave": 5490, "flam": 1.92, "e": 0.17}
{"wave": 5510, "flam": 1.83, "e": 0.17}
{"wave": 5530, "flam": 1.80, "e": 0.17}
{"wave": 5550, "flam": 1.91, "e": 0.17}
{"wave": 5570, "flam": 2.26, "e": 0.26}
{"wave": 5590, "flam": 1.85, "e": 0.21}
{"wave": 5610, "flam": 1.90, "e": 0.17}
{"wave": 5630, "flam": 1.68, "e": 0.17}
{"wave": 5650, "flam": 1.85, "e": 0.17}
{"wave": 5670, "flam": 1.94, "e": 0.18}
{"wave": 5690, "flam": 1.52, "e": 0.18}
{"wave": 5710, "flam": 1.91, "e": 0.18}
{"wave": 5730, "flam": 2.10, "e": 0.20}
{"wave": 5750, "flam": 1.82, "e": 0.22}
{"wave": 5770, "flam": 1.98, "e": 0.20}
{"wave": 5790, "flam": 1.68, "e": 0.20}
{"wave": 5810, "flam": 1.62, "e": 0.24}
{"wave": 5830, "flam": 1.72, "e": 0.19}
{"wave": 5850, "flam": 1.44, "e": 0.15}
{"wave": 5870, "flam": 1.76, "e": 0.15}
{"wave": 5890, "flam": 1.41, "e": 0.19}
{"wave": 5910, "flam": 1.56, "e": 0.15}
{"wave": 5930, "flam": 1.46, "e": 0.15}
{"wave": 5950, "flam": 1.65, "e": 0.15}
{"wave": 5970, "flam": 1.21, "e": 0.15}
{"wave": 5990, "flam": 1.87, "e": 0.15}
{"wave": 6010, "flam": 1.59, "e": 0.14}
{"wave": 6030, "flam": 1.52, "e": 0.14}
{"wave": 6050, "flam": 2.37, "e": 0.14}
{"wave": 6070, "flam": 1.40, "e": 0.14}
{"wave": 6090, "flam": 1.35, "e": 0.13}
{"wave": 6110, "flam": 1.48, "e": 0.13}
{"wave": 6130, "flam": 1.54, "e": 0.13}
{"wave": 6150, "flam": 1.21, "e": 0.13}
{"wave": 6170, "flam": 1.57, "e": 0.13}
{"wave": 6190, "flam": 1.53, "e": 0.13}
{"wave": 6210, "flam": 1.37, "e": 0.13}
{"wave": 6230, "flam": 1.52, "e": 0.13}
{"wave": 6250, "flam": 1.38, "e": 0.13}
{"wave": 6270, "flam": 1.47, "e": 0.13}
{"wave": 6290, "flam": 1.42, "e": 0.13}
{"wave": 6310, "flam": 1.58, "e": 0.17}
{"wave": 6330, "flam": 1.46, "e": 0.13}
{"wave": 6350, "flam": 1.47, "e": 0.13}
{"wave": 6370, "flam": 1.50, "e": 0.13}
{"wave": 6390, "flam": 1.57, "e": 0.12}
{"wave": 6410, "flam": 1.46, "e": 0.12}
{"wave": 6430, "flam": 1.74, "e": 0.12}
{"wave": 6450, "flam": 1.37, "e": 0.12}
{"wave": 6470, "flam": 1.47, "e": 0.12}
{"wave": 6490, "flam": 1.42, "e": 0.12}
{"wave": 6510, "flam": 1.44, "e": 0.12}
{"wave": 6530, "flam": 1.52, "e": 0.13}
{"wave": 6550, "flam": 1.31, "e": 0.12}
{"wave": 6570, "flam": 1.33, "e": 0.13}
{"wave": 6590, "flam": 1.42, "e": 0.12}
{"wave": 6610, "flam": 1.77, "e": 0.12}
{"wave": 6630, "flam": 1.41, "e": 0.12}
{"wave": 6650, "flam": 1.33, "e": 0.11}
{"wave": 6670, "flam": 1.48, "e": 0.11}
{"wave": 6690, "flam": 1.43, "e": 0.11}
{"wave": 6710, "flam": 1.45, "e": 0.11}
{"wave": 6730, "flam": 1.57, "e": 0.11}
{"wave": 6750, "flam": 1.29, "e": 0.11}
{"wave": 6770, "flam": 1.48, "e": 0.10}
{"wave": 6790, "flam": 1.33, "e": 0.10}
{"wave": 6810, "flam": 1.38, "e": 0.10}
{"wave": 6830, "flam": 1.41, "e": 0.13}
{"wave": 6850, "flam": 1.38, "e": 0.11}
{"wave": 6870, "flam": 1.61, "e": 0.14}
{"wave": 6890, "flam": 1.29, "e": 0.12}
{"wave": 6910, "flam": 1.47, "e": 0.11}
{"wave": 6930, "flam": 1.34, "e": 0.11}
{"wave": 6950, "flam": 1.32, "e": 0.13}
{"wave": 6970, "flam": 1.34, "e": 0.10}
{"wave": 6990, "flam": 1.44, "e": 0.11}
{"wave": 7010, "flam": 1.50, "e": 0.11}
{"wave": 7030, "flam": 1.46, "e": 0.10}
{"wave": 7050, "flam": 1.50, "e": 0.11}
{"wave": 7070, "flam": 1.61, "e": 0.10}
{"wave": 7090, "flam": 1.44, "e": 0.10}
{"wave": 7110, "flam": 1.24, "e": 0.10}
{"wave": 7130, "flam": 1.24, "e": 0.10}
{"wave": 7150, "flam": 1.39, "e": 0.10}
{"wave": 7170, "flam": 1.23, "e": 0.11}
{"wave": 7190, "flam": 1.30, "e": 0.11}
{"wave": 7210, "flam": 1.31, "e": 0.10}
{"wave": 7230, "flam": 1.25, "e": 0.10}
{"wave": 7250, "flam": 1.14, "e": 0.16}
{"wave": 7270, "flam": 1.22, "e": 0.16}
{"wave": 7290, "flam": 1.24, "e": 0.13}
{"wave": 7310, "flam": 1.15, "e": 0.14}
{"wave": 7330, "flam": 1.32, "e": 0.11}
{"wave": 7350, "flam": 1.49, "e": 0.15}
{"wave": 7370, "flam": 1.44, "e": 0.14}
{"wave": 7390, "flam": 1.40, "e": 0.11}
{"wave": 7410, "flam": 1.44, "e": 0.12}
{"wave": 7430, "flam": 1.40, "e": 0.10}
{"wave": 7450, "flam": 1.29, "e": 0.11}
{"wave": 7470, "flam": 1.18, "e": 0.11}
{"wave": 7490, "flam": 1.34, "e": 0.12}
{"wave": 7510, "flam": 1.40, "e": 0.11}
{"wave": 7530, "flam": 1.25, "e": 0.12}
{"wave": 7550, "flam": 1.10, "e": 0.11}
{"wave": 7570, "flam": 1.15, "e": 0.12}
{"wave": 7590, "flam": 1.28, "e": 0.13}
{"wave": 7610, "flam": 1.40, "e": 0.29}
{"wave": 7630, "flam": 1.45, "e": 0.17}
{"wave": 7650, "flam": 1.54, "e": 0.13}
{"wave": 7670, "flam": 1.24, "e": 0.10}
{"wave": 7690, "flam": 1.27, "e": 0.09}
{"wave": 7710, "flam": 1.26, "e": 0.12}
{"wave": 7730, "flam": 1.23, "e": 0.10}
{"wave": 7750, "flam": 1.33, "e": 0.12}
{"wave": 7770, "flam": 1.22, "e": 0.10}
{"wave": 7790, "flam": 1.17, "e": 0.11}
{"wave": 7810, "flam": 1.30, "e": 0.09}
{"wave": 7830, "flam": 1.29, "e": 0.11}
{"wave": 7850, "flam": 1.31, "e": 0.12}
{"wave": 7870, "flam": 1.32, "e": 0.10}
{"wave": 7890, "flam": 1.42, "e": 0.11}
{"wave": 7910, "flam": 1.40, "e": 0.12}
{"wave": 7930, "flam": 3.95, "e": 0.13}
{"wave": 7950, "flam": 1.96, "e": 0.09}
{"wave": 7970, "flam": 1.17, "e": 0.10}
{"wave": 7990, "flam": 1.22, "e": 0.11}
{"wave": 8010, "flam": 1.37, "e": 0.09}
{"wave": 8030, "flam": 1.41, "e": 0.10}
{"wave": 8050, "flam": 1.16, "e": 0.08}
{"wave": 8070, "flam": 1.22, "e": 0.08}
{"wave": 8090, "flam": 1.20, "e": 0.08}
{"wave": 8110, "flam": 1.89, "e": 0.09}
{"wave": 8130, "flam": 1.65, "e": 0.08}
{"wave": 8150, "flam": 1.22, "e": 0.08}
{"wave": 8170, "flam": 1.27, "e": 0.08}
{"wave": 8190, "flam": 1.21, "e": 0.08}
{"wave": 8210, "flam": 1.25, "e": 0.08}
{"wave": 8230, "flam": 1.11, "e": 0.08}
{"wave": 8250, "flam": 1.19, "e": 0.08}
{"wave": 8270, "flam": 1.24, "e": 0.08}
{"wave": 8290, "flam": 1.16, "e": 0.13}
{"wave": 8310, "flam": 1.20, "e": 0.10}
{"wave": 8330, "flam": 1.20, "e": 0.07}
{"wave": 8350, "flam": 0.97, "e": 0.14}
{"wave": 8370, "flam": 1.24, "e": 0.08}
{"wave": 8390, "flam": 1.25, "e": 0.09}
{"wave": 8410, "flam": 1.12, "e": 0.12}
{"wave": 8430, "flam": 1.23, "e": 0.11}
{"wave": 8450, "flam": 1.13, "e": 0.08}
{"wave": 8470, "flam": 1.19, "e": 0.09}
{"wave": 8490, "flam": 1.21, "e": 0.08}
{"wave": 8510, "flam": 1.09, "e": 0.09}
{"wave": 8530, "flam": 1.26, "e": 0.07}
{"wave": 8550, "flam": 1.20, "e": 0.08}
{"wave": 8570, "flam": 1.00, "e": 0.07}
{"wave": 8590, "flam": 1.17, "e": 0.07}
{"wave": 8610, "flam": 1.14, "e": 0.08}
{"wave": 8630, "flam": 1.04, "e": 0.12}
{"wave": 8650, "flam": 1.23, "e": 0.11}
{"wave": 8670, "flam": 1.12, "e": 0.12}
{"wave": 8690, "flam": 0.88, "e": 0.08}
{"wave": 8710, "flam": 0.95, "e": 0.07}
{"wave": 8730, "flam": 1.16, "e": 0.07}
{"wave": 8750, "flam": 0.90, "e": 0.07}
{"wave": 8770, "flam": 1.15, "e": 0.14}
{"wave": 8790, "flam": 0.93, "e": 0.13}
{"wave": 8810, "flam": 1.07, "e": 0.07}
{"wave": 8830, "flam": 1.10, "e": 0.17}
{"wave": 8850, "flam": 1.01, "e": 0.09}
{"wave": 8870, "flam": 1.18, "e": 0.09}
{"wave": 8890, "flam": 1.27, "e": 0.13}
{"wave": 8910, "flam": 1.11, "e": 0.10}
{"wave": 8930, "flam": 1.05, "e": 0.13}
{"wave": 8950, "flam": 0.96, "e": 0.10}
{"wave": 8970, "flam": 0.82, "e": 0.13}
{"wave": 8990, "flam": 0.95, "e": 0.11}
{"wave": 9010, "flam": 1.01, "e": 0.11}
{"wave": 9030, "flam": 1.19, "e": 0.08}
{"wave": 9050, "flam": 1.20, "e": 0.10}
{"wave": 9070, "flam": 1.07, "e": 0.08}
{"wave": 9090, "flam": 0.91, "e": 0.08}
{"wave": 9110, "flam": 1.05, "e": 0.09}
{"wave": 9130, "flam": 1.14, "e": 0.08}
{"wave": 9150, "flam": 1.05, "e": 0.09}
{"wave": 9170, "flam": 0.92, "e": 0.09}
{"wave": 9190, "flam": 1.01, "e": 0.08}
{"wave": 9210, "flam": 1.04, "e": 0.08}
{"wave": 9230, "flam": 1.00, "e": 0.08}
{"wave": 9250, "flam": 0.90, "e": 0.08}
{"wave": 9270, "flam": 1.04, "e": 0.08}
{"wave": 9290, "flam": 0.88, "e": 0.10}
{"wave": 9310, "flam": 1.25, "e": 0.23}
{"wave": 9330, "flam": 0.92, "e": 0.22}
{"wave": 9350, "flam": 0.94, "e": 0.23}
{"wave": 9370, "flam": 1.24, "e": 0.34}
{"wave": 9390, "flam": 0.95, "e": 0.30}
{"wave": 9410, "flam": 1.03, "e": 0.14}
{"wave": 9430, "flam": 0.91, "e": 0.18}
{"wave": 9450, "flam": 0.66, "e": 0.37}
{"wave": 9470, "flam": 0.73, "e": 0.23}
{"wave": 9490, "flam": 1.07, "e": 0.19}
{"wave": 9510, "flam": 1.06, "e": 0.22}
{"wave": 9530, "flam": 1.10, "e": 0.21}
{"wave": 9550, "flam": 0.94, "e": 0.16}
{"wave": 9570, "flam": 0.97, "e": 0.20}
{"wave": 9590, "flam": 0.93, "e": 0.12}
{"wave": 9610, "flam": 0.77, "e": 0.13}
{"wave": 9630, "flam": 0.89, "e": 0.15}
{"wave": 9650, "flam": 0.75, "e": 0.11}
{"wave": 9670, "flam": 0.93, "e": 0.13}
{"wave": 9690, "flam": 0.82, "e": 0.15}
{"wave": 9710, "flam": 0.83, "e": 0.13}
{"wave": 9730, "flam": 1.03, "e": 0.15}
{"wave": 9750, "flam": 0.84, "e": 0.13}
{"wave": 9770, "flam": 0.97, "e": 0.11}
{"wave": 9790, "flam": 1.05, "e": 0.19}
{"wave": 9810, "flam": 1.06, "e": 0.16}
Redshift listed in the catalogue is 0.207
